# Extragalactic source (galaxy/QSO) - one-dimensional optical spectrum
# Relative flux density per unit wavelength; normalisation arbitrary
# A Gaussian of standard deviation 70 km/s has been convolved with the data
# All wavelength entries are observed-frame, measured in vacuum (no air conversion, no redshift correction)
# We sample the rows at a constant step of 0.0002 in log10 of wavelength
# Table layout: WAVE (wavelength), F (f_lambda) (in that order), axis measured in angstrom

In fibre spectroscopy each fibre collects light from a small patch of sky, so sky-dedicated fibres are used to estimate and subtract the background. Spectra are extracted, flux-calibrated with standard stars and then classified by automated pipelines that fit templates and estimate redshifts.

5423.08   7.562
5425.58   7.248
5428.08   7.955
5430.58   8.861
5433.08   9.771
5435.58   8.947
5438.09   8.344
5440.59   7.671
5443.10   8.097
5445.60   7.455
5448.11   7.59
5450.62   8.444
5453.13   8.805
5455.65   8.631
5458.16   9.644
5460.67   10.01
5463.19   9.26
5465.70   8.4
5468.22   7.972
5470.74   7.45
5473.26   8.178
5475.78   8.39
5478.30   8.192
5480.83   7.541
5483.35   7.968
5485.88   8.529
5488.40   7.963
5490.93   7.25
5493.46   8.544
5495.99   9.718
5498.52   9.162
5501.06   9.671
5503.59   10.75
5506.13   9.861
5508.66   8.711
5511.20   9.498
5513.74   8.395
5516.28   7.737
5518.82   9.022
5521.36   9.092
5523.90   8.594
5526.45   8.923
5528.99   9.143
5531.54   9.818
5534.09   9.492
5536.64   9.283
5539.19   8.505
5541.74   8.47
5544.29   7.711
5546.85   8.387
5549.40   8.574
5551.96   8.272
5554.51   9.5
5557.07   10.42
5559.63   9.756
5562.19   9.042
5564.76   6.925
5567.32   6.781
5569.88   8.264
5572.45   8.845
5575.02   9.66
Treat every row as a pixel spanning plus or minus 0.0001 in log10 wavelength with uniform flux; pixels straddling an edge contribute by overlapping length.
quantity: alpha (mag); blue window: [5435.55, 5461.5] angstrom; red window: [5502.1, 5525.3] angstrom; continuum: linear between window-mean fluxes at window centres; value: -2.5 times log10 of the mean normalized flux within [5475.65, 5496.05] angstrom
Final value 0.087 mag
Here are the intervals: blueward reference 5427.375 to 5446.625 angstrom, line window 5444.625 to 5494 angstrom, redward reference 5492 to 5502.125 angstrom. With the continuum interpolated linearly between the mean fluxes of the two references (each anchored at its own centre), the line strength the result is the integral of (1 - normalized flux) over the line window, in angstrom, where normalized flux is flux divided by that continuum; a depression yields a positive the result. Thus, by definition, 2.9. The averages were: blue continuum 8.41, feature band 8.31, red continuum 9.22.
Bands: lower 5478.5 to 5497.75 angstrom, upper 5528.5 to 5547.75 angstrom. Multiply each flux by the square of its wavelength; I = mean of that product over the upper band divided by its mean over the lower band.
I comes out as 1.1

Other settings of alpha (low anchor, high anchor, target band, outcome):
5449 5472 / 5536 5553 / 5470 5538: -0.03 mag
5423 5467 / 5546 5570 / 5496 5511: -0.13 mag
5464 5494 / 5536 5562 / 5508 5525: -0.03 mag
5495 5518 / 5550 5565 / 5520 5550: 0.04 mag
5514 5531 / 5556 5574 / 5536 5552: 0.03 mag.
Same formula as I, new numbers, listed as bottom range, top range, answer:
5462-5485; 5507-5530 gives 1.10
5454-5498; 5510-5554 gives 1.06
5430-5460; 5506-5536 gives 1.08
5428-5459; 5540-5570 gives 1.05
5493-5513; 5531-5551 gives 0.93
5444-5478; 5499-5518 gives 1.11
